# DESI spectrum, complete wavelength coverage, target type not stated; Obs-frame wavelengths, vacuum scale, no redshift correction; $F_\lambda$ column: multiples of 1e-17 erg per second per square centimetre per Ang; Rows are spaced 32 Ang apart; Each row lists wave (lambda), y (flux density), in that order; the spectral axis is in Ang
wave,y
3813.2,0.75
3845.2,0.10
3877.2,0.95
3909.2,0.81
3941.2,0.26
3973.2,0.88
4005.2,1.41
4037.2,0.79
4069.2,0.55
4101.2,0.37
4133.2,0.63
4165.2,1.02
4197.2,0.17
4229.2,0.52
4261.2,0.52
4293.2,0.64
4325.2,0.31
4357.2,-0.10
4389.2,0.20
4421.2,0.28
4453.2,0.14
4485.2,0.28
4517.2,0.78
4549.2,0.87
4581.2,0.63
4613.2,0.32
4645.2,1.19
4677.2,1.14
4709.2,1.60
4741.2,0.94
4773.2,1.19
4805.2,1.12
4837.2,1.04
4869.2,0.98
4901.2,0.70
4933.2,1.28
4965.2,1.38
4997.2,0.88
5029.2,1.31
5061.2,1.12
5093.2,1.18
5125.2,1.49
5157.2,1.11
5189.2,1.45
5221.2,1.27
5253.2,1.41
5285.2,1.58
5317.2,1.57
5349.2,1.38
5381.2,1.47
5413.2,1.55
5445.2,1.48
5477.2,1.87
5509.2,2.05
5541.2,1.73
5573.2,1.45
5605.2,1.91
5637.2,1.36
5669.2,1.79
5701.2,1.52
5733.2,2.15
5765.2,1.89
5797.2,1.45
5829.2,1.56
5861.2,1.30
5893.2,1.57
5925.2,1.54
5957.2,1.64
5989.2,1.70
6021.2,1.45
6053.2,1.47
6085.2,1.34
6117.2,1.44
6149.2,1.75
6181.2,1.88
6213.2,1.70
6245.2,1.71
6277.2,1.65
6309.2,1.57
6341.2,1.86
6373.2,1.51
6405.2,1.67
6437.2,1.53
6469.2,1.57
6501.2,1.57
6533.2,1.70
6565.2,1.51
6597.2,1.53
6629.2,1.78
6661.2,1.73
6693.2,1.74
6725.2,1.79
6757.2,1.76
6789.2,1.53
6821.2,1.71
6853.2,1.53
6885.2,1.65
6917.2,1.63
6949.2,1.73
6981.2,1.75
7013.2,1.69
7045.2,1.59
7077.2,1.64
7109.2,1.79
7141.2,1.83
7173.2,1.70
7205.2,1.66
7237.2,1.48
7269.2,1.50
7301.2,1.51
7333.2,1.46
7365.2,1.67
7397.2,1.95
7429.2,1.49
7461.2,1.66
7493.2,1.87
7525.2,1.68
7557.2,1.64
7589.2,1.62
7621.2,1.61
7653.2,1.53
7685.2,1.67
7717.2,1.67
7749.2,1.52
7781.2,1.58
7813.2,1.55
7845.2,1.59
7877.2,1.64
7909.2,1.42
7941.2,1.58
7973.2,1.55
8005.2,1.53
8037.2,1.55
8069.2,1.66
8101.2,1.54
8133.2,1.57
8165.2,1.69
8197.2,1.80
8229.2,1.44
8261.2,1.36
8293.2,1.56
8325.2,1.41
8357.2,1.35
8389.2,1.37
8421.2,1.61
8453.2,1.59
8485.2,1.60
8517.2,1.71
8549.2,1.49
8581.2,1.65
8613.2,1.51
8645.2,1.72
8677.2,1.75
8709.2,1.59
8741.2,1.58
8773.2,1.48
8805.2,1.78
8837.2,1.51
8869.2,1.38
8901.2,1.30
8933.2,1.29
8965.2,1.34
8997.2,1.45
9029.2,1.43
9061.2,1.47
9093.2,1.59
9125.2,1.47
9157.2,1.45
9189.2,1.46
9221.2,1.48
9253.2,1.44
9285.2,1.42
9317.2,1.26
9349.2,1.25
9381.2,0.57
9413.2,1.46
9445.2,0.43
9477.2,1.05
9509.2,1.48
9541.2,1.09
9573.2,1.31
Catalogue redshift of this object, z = 0.163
